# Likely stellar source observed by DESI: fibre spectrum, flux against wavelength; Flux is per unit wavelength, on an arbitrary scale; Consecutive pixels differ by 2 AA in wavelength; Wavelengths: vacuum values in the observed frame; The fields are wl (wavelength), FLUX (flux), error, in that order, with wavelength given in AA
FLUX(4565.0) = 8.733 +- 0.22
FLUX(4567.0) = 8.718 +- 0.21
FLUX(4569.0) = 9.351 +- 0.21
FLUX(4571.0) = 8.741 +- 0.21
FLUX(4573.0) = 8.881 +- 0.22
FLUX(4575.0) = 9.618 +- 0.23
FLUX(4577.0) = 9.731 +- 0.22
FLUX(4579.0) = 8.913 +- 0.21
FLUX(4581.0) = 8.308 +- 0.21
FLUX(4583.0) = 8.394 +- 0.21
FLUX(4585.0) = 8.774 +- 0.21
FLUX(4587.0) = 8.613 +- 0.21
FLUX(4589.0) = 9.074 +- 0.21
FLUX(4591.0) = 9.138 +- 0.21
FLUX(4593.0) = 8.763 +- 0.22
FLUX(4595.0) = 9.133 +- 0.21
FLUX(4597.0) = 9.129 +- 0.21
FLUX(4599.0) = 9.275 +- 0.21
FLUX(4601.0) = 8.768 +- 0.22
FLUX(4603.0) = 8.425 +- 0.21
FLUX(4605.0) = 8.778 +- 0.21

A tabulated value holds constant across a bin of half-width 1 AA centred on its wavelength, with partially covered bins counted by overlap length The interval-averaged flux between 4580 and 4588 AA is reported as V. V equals 8.52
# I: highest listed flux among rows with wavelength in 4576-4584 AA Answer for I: 9.731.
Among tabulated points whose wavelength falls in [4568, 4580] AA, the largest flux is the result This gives 9.731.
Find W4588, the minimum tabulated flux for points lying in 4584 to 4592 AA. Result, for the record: 8.613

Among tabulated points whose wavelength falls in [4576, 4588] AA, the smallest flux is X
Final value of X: 8.308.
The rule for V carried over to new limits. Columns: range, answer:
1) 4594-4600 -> 9.18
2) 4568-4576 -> 9.15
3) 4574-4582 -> 9.14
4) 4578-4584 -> 8.54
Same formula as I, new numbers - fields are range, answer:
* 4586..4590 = 9.074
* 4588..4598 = 9.138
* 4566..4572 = 9.351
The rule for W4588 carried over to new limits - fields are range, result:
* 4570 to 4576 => 8.741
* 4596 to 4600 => 9.129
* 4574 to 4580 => 8.913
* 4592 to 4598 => 8.763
